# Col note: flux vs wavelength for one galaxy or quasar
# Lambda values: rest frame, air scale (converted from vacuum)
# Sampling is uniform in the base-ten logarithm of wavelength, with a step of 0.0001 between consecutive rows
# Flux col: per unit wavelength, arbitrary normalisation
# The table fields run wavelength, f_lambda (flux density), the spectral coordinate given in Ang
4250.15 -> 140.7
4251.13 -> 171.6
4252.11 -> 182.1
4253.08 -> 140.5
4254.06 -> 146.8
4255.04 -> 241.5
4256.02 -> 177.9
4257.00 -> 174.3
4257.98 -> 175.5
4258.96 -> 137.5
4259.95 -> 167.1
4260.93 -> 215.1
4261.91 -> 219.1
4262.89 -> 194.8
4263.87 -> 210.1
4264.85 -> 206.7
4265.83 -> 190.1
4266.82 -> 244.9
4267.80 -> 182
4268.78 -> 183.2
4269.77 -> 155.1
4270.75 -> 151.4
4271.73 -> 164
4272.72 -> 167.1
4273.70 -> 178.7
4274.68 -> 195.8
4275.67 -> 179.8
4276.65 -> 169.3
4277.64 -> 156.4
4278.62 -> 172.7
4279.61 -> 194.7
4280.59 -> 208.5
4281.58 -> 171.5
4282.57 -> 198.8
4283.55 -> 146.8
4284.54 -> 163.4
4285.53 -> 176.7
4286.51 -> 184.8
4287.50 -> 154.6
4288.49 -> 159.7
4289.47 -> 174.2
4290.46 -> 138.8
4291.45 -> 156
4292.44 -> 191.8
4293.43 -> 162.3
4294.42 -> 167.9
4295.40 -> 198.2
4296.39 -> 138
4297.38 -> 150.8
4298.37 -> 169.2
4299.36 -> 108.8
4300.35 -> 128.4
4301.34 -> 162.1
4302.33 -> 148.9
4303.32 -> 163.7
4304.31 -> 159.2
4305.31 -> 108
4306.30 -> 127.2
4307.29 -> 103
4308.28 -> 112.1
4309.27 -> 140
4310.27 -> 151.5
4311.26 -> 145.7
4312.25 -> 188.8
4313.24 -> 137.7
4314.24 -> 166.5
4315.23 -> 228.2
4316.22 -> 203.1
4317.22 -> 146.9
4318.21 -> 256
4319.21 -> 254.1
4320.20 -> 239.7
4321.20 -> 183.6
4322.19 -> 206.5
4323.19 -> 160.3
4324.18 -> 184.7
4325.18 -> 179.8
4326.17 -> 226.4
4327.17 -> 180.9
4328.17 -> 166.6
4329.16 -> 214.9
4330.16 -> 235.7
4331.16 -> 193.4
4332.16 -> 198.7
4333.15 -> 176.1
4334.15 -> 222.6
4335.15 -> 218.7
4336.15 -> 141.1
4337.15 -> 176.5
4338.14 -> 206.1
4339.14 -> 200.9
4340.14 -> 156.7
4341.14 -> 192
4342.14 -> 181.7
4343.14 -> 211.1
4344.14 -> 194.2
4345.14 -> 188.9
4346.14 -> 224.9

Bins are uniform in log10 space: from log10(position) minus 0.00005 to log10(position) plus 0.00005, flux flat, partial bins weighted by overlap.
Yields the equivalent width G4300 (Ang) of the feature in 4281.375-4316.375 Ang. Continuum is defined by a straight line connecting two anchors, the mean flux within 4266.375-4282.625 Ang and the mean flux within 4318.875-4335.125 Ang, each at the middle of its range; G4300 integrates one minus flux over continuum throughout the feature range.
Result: 6.0 Ang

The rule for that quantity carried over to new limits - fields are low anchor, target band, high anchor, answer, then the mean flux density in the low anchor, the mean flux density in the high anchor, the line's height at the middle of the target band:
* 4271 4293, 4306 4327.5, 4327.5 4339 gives 1.1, 173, 195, 188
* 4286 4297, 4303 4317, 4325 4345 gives 2.0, 166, 194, 178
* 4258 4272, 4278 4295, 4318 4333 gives 1.9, 187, 204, 193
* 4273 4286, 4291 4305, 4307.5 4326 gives 1.8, 178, 182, 180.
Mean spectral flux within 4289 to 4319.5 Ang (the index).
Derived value 160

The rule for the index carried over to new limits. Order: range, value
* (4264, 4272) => 186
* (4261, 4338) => 177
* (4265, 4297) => 175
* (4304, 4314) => 138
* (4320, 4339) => 195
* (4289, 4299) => 164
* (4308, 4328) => 185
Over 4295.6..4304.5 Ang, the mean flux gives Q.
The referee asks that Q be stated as 149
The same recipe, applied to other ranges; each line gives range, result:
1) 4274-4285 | 178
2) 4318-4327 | 208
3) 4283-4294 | 165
